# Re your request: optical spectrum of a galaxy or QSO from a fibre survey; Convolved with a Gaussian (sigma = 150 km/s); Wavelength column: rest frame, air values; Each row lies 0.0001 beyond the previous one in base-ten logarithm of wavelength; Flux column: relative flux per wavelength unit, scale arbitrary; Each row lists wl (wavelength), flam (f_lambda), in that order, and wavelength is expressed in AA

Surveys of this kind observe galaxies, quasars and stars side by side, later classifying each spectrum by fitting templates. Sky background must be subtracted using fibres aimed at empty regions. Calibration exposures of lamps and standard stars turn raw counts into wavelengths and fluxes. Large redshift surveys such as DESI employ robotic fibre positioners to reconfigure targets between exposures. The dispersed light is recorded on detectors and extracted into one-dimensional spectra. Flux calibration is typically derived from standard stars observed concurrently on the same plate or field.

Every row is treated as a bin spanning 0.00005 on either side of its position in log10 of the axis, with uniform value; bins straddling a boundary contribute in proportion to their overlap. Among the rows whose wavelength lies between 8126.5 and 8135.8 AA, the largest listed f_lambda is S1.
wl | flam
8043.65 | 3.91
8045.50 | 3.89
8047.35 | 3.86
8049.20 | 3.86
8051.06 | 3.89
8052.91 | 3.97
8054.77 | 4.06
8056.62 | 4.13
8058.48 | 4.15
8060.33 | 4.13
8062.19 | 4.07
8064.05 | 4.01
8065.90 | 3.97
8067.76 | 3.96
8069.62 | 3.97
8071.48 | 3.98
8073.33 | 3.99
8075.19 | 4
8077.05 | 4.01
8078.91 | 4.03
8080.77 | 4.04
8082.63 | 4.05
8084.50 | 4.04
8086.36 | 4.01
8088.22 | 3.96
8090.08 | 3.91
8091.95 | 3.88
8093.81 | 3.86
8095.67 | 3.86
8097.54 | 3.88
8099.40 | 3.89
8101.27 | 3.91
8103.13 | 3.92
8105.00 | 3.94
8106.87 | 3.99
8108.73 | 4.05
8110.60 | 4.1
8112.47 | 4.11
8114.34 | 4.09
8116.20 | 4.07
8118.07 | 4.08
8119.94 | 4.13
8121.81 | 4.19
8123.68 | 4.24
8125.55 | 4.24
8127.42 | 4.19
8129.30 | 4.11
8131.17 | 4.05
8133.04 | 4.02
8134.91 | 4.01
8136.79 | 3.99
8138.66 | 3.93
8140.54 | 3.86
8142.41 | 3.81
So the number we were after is 4.19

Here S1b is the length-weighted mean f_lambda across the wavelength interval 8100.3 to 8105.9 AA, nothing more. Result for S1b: 3.92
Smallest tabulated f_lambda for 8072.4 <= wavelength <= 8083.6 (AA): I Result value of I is 3.99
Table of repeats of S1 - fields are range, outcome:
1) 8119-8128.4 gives 4.24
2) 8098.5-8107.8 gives 3.99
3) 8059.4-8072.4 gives 4.13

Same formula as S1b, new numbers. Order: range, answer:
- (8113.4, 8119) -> 4.08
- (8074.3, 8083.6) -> 4.02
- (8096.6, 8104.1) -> 3.9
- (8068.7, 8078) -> 3.99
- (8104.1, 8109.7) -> 3.99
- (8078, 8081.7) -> 4.04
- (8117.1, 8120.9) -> 4.1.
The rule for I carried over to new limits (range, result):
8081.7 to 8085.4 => 4.04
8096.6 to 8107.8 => 3.88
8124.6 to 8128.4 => 4.19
